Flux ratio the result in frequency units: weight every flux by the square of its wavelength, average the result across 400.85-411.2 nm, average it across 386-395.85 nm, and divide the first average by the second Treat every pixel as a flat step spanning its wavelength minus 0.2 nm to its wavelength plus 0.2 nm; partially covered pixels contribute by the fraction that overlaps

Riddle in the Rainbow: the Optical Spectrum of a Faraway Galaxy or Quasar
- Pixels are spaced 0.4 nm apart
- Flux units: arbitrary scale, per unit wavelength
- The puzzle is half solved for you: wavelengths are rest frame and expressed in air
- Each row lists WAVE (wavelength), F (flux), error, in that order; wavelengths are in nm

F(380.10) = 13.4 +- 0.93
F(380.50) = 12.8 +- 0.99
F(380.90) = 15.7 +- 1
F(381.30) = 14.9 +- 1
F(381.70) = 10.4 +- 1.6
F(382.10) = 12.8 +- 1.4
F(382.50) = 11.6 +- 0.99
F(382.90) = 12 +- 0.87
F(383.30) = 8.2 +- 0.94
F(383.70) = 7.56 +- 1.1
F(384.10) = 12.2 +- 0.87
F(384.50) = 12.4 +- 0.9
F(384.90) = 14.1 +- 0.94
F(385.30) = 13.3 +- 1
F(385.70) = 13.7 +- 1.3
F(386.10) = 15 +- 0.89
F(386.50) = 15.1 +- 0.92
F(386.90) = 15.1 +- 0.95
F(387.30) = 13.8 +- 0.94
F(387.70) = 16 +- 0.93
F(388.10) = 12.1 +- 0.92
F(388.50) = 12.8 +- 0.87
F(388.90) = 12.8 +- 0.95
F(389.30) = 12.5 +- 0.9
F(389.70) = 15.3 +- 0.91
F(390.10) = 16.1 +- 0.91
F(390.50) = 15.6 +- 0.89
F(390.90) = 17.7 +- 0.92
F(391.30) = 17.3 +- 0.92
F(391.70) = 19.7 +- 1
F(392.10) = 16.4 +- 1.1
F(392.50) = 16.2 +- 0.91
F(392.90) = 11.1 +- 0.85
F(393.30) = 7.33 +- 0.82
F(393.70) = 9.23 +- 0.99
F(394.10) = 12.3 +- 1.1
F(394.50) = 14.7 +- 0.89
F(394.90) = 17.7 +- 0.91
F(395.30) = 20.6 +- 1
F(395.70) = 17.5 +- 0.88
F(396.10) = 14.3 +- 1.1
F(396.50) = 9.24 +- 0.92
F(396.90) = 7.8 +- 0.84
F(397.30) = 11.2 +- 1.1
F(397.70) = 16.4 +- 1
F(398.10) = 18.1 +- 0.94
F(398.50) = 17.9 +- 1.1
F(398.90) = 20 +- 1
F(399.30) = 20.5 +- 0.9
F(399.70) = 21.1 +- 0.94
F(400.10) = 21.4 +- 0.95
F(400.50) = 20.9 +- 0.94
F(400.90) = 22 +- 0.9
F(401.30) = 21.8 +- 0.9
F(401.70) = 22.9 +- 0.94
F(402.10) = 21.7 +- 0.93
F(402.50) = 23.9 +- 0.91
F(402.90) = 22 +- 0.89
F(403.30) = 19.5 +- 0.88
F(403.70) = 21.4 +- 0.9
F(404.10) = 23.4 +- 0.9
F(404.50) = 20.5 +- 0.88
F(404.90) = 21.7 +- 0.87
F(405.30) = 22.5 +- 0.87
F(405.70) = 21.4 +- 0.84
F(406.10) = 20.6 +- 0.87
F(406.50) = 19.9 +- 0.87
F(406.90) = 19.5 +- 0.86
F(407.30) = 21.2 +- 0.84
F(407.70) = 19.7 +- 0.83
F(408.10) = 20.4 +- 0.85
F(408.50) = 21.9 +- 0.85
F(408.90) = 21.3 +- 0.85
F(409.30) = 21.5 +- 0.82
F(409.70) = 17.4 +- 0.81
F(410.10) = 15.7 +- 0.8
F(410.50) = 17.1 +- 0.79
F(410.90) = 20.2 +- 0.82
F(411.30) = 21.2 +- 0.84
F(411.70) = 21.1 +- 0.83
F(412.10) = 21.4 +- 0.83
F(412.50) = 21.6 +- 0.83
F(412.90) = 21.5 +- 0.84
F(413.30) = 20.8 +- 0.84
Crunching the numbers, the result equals 1.5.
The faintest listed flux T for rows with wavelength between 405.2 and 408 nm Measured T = 19.5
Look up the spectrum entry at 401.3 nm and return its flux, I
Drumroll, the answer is 21.8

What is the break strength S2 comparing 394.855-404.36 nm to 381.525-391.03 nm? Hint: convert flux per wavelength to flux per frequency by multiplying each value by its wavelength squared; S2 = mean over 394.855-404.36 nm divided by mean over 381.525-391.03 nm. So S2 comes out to 1.53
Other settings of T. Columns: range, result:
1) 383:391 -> 7.56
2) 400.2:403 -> 20.9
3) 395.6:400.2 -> 7.8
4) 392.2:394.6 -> 7.33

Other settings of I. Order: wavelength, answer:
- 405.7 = 21.4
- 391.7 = 19.7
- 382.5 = 11.6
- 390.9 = 17.7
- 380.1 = 13.4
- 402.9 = 22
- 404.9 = 21.7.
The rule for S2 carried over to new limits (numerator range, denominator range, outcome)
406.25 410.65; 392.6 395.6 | 1.56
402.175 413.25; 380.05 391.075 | 1.73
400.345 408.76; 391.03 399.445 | 1.49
